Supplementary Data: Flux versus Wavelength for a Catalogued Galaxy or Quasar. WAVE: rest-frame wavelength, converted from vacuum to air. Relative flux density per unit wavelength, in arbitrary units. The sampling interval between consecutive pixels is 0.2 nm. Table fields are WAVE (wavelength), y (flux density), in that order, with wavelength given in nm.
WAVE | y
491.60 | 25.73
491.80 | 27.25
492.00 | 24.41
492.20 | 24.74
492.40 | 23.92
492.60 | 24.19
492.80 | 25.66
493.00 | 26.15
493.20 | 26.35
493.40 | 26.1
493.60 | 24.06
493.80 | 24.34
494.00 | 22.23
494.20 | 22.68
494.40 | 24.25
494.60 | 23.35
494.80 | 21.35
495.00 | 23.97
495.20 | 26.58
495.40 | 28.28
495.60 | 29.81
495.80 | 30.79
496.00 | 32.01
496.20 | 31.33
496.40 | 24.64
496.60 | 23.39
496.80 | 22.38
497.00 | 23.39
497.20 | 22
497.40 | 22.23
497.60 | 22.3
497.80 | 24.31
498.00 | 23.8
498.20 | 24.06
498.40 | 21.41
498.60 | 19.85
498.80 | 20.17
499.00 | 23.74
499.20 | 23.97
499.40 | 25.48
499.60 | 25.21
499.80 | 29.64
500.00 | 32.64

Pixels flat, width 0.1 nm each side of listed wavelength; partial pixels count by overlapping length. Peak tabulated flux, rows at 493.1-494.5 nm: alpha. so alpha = 26.35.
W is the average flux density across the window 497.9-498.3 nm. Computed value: 23.9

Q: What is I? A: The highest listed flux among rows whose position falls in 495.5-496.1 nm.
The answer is 32.01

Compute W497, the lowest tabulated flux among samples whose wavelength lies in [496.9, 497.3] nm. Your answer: 22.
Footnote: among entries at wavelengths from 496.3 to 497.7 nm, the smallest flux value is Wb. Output 22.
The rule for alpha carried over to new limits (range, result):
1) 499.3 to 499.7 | 25.48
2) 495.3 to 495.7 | 29.81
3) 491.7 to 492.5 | 27.25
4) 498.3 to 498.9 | 21.41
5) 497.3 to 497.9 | 24.31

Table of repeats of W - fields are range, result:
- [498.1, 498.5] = 22.7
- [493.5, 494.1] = 23.5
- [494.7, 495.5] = 25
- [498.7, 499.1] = 22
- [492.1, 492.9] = 24.6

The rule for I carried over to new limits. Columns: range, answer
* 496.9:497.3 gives 23.39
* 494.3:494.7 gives 24.25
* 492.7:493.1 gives 26.15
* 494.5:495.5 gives 28.28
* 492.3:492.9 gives 25.66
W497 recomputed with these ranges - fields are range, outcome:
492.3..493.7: 23.92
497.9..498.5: 21.41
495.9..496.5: 24.64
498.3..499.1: 19.85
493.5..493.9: 24.06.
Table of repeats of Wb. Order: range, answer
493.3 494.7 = 22.23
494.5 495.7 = 21.35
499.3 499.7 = 25.21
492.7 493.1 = 25.66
